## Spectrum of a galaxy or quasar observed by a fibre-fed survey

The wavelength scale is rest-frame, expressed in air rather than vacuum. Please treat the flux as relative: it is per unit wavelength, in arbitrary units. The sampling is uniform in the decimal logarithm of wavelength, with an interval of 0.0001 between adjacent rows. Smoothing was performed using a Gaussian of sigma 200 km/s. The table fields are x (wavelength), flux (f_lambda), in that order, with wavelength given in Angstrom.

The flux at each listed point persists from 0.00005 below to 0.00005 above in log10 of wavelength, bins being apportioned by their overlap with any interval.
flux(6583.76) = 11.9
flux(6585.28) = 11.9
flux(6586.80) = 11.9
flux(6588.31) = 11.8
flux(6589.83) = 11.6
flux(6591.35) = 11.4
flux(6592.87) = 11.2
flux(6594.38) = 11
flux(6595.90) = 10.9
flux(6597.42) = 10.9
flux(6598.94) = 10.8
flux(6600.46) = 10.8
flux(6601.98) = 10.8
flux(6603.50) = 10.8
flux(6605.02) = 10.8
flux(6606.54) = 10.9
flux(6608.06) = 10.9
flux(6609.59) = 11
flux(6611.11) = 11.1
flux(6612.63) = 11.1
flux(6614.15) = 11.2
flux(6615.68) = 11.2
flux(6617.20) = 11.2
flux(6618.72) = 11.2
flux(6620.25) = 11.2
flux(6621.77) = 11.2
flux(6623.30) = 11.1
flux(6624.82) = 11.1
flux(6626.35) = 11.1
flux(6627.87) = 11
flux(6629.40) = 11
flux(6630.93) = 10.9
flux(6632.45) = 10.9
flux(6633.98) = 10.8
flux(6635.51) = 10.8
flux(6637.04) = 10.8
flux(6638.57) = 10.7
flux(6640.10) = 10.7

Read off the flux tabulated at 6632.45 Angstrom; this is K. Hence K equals 10.9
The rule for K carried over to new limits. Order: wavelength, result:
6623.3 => 11.1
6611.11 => 11.1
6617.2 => 11.2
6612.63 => 11.1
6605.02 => 10.8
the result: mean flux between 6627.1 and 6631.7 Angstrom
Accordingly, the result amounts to 11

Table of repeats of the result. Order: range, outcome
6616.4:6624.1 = 11.2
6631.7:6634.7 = 10.8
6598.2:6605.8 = 10.8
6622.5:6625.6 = 11.1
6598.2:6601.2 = 10.8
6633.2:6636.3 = 10.8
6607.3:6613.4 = 11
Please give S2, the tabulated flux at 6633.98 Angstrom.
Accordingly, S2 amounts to 10.8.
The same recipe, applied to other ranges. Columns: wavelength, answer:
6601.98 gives 10.8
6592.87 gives 11.2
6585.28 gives 11.9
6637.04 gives 10.8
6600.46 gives 10.8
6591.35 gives 11.4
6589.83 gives 11.6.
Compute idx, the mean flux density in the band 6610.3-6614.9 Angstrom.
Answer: 11.1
